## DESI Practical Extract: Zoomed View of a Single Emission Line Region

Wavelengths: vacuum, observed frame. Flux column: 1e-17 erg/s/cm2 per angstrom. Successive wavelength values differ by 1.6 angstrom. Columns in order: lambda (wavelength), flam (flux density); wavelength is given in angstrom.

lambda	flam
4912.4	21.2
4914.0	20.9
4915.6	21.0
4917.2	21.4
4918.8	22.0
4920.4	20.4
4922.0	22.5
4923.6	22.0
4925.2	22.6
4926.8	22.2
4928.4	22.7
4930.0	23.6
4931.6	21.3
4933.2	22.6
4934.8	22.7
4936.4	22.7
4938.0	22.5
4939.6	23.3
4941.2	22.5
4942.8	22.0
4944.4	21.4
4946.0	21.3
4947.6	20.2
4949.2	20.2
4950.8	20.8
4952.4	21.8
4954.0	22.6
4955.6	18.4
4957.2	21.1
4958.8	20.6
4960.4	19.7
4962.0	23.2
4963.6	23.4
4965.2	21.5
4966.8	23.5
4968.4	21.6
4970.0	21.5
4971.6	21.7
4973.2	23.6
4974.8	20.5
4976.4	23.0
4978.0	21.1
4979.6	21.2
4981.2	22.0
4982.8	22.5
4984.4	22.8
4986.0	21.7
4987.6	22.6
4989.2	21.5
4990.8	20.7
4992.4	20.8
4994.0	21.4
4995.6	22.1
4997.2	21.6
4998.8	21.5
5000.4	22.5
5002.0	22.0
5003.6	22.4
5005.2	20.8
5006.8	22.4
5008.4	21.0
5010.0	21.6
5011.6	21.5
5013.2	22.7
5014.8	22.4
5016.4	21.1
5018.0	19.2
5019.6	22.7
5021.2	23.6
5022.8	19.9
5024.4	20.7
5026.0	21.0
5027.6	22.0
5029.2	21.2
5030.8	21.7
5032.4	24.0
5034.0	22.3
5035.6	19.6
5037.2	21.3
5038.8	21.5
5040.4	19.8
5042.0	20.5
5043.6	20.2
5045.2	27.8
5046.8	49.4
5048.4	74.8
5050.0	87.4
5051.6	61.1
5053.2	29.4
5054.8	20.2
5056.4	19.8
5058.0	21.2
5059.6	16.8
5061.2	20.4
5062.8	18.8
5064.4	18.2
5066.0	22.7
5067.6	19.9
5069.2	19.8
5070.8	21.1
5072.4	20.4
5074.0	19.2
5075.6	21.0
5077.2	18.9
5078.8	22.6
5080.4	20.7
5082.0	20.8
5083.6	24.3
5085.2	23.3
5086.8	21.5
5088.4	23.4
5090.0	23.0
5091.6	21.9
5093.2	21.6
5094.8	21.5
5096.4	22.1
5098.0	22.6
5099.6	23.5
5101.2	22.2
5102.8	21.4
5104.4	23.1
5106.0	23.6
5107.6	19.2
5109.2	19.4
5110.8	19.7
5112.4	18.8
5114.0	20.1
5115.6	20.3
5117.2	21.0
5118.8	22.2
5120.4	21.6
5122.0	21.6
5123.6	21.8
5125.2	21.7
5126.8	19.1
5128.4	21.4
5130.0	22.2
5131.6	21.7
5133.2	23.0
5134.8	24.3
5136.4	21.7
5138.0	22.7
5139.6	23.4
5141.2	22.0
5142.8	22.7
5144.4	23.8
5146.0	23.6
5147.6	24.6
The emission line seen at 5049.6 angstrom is H-beta 4861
